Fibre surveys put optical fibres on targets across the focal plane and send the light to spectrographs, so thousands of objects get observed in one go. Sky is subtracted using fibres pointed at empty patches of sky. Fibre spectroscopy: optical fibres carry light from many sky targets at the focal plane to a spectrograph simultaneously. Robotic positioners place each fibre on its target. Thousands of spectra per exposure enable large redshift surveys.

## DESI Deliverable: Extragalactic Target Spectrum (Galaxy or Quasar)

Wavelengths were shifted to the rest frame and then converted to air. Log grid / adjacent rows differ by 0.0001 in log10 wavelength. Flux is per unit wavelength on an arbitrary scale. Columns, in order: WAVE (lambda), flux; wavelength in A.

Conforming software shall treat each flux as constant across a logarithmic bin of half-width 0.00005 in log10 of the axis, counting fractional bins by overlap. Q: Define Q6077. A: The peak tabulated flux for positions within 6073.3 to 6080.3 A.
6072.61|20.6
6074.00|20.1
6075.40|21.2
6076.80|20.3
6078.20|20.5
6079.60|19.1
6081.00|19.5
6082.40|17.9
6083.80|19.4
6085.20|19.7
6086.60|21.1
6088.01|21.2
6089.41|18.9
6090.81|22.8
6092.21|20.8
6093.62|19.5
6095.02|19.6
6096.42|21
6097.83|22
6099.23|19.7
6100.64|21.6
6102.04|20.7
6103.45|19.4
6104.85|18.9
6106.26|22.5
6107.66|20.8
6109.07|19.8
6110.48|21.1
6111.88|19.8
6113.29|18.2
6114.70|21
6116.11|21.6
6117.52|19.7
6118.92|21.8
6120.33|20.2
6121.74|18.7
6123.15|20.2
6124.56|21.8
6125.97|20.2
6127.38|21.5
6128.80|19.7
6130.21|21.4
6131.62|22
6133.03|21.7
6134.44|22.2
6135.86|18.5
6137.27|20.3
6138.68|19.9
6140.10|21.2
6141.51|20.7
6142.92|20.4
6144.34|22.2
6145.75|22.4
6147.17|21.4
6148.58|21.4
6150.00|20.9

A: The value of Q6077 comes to 21.2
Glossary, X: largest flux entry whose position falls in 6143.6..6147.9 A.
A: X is 22.4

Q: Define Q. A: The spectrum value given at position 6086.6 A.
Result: 21.1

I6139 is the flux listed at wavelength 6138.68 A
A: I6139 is 19.9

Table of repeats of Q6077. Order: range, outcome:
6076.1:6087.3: 21.1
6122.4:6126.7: 21.8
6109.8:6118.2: 21.6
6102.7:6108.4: 22.5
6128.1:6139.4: 22.2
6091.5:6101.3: 22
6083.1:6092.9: 22.8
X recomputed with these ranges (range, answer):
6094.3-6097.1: 21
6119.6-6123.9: 20.2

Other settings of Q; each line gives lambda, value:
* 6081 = 19.5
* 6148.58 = 21.4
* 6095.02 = 19.6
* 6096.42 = 21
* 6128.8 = 19.7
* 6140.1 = 21.2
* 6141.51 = 20.7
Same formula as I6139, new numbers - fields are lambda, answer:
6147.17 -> 21.4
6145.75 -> 22.4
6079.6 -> 19.1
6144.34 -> 22.2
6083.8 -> 19.4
